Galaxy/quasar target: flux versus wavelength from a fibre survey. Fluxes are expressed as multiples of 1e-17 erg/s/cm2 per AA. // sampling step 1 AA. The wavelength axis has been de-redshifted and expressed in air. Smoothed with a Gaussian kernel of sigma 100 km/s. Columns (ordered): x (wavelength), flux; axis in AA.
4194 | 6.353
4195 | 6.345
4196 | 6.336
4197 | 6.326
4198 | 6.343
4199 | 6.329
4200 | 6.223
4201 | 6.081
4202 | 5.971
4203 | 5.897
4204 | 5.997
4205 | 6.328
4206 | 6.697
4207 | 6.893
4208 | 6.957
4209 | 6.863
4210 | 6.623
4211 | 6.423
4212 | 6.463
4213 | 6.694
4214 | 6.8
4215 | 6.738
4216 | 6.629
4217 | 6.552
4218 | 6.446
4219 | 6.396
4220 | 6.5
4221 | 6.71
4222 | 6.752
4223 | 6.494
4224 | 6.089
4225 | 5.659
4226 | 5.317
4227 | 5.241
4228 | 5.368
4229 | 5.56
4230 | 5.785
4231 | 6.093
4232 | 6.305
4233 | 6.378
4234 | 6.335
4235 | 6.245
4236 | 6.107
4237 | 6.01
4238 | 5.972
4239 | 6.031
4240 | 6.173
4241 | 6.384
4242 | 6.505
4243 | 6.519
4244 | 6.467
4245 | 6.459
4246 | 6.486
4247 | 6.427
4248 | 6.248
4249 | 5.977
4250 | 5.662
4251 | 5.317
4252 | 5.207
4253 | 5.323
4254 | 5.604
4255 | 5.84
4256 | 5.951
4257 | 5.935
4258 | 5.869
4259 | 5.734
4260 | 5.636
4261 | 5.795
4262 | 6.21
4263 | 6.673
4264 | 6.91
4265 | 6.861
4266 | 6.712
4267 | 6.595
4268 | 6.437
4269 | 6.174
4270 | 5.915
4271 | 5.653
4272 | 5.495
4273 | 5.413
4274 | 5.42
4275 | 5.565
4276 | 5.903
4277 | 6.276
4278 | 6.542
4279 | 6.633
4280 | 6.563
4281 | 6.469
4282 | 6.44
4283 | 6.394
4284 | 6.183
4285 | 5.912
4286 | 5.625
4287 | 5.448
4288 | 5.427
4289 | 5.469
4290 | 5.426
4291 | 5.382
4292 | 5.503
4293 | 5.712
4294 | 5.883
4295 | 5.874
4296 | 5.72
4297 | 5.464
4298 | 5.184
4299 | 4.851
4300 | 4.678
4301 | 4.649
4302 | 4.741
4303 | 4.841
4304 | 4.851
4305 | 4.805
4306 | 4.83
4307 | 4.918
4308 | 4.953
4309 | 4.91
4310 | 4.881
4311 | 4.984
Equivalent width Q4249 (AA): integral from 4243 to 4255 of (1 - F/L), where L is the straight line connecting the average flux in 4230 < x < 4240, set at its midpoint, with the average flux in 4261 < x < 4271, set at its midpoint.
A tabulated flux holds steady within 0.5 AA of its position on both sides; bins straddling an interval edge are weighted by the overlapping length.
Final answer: 0.6 AA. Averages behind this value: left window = 6.15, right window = 6.42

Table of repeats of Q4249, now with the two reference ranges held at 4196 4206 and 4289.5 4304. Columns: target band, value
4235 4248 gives -1.09 AA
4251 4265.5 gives -0.79 AA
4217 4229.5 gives -0.16 AA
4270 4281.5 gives -1.10 AA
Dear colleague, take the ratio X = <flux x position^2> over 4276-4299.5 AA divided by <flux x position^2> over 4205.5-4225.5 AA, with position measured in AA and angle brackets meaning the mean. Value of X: 0.92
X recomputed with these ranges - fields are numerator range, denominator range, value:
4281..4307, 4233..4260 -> 0.92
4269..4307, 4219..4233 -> 0.96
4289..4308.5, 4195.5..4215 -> 0.84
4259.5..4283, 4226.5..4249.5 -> 1.03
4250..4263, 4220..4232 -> 0.98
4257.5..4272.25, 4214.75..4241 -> 1.02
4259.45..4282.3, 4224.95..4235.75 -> 1.08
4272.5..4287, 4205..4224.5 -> 0.95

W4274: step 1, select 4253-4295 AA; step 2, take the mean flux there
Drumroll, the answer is 5.98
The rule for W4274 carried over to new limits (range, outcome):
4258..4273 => 6.16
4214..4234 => 6.18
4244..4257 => 5.9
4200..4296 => 6.11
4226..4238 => 5.92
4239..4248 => 6.4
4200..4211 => 6.42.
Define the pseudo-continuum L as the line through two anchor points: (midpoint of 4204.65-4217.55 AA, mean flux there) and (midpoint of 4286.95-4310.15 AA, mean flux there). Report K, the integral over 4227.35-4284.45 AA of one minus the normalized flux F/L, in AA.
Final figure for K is -1.9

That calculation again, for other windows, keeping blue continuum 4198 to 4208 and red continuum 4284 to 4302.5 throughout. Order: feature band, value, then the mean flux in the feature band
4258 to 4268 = -1.09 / 6.33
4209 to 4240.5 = -0.73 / 6.23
